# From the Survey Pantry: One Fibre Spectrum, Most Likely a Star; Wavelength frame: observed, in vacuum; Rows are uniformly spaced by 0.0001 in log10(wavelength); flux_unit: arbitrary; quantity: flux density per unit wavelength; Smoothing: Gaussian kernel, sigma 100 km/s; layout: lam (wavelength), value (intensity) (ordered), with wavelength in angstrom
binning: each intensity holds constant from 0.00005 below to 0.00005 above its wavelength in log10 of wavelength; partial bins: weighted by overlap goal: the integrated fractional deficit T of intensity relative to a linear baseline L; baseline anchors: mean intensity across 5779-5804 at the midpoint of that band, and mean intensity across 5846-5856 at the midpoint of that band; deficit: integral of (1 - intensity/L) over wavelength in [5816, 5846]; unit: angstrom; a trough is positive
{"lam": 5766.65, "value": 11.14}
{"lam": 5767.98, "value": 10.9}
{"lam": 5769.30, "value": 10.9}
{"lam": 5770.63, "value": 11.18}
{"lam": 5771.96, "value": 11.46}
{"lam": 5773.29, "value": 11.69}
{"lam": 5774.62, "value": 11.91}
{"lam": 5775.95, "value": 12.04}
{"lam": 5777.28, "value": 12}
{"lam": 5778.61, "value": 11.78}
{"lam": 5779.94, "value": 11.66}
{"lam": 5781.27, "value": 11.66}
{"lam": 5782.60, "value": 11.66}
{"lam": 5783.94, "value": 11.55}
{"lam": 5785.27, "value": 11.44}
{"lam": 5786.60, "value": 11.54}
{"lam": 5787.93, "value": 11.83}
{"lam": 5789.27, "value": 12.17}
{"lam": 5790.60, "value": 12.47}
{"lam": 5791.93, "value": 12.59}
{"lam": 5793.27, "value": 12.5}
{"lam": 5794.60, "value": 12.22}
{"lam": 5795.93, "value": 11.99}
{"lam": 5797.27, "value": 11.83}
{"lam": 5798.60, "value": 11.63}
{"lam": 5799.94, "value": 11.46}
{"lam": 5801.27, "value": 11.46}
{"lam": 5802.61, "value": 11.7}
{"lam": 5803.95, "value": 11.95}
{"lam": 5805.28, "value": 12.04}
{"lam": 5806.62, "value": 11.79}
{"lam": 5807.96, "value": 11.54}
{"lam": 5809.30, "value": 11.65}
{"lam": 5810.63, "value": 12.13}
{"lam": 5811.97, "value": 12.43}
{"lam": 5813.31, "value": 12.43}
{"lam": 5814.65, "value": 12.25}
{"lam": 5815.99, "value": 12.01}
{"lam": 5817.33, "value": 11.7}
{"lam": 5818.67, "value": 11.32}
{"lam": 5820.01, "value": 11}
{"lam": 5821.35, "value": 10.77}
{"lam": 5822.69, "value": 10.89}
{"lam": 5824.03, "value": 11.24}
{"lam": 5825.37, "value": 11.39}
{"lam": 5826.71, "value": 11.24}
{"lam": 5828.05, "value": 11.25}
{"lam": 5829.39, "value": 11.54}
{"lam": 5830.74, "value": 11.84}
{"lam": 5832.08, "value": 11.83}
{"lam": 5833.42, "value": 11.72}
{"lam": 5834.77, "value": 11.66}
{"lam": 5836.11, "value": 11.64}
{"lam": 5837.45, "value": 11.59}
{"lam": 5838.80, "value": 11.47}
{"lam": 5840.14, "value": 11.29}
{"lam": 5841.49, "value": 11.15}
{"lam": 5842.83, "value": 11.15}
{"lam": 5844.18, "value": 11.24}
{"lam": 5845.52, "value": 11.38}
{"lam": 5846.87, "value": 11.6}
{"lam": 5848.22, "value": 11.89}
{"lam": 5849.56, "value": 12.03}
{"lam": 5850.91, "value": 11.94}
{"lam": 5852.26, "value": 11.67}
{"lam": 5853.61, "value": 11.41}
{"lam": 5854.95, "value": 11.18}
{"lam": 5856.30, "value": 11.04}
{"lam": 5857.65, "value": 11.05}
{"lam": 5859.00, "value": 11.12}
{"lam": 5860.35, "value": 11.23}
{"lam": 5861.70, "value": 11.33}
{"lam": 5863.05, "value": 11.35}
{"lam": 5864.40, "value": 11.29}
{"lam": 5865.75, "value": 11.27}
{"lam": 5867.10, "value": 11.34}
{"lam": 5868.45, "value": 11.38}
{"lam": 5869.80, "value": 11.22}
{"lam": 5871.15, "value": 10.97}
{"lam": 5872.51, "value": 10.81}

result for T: 0.8 angstrom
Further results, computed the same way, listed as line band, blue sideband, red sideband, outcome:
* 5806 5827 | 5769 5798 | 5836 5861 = 0.01 angstrom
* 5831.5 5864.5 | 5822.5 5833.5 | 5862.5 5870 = -0.20 angstrom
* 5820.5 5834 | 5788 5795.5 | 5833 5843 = 0.35 angstrom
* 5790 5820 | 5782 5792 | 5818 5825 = -1.29 angstrom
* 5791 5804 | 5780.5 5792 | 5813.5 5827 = -0.27 angstrom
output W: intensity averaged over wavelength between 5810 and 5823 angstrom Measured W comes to 11.7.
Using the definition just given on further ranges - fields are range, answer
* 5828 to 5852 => 11.6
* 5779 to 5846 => 11.7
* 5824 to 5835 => 11.5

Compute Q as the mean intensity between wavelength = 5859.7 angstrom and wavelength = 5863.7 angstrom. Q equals 11.3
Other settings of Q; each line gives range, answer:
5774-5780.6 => 11.9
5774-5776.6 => 12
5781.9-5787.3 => 11.5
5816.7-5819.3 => 11.5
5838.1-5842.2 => 11.3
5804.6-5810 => 11.8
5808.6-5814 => 12.2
